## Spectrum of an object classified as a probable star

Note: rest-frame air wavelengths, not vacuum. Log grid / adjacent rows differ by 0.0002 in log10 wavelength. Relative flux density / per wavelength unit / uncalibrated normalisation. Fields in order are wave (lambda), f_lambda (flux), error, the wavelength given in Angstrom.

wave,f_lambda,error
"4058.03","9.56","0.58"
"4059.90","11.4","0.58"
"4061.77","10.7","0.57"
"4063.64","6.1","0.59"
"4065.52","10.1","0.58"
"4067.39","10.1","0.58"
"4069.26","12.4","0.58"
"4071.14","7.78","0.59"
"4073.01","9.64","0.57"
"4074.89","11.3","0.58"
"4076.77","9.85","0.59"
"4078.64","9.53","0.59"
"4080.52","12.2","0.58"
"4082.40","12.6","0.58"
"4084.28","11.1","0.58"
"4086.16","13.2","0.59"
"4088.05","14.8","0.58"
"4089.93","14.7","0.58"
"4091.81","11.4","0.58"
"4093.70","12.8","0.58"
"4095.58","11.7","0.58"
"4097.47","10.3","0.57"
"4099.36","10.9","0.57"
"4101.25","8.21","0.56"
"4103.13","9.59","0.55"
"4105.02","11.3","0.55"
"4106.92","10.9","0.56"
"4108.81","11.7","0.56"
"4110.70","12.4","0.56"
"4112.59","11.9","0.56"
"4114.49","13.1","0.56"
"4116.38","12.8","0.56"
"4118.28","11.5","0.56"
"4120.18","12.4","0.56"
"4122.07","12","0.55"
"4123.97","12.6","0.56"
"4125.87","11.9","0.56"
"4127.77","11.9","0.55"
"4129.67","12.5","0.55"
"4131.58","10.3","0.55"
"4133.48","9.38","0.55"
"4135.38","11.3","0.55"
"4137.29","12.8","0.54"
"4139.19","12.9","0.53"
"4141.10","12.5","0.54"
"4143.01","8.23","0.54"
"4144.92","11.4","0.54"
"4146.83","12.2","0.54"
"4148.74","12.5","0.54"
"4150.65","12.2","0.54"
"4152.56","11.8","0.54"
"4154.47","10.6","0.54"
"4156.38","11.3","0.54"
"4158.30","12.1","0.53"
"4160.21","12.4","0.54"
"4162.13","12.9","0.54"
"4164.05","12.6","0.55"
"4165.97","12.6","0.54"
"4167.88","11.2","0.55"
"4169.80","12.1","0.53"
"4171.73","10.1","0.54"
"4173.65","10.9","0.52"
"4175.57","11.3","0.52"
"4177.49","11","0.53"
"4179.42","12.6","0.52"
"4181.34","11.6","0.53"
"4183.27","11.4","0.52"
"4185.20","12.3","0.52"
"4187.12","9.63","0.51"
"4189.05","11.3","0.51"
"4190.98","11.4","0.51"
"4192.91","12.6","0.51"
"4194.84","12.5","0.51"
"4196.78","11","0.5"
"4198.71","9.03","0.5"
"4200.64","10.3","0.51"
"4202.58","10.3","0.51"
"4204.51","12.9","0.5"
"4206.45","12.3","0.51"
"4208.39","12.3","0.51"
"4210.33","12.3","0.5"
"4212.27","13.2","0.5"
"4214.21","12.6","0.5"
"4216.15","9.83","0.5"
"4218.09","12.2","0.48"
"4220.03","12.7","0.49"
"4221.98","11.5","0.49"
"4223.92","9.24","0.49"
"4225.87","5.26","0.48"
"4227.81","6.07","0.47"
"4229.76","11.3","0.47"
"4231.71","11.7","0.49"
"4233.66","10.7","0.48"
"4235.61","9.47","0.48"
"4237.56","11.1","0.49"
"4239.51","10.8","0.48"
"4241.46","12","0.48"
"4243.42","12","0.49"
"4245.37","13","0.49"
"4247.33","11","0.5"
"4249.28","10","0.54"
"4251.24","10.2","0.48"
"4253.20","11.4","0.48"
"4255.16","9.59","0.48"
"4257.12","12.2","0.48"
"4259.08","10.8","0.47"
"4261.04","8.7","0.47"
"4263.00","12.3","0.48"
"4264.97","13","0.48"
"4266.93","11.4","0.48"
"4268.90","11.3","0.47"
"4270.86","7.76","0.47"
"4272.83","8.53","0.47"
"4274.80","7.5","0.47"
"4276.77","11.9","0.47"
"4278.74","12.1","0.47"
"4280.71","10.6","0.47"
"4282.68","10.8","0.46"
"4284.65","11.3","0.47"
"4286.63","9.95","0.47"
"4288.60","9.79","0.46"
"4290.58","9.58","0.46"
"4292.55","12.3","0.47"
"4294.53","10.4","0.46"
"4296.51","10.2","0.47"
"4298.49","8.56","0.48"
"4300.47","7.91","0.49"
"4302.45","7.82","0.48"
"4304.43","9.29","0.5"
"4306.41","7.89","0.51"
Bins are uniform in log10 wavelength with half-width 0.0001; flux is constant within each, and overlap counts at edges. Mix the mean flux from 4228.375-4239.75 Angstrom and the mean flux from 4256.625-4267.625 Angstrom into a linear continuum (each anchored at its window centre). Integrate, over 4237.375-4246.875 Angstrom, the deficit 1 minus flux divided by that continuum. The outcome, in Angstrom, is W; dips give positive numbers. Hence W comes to -0.8 Angstrom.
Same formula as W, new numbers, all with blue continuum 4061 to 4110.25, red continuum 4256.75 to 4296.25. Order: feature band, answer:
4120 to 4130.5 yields -1.3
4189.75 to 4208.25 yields -1.2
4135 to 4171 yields -3.5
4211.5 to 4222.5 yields -1.3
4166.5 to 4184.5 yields -1.0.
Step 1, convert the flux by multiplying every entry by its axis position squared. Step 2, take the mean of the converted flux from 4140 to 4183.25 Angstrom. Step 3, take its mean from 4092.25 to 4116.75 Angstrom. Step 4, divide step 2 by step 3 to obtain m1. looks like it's 1.1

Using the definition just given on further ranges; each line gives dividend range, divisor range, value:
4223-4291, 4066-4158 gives 0.97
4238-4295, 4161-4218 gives 0.96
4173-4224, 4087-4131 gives 1.01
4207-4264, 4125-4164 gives 0.97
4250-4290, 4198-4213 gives 0.94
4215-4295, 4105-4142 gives 0.94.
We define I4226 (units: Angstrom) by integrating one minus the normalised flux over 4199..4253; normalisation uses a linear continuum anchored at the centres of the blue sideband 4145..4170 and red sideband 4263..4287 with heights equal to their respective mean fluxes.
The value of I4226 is 1.1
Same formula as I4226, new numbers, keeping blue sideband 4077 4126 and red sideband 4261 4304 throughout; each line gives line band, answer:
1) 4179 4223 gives -2.9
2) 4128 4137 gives 0.3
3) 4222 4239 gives 1.8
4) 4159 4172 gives -1.0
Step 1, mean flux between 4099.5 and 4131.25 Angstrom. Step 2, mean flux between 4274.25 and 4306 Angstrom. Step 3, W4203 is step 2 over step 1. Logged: 0.86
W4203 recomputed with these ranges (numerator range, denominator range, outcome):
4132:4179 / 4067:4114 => 1.02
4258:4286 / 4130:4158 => 0.92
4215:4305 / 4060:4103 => 0.95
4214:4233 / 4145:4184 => 0.86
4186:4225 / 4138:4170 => 0.97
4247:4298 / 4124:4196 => 0.91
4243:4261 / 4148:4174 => 0.93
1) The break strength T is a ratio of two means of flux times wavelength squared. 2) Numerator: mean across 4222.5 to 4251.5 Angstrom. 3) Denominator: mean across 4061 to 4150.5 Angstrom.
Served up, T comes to 0.96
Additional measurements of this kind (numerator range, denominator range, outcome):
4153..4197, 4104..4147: 1.02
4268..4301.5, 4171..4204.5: 0.94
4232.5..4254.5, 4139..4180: 0.99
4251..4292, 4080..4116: 0.97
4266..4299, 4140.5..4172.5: 0.93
